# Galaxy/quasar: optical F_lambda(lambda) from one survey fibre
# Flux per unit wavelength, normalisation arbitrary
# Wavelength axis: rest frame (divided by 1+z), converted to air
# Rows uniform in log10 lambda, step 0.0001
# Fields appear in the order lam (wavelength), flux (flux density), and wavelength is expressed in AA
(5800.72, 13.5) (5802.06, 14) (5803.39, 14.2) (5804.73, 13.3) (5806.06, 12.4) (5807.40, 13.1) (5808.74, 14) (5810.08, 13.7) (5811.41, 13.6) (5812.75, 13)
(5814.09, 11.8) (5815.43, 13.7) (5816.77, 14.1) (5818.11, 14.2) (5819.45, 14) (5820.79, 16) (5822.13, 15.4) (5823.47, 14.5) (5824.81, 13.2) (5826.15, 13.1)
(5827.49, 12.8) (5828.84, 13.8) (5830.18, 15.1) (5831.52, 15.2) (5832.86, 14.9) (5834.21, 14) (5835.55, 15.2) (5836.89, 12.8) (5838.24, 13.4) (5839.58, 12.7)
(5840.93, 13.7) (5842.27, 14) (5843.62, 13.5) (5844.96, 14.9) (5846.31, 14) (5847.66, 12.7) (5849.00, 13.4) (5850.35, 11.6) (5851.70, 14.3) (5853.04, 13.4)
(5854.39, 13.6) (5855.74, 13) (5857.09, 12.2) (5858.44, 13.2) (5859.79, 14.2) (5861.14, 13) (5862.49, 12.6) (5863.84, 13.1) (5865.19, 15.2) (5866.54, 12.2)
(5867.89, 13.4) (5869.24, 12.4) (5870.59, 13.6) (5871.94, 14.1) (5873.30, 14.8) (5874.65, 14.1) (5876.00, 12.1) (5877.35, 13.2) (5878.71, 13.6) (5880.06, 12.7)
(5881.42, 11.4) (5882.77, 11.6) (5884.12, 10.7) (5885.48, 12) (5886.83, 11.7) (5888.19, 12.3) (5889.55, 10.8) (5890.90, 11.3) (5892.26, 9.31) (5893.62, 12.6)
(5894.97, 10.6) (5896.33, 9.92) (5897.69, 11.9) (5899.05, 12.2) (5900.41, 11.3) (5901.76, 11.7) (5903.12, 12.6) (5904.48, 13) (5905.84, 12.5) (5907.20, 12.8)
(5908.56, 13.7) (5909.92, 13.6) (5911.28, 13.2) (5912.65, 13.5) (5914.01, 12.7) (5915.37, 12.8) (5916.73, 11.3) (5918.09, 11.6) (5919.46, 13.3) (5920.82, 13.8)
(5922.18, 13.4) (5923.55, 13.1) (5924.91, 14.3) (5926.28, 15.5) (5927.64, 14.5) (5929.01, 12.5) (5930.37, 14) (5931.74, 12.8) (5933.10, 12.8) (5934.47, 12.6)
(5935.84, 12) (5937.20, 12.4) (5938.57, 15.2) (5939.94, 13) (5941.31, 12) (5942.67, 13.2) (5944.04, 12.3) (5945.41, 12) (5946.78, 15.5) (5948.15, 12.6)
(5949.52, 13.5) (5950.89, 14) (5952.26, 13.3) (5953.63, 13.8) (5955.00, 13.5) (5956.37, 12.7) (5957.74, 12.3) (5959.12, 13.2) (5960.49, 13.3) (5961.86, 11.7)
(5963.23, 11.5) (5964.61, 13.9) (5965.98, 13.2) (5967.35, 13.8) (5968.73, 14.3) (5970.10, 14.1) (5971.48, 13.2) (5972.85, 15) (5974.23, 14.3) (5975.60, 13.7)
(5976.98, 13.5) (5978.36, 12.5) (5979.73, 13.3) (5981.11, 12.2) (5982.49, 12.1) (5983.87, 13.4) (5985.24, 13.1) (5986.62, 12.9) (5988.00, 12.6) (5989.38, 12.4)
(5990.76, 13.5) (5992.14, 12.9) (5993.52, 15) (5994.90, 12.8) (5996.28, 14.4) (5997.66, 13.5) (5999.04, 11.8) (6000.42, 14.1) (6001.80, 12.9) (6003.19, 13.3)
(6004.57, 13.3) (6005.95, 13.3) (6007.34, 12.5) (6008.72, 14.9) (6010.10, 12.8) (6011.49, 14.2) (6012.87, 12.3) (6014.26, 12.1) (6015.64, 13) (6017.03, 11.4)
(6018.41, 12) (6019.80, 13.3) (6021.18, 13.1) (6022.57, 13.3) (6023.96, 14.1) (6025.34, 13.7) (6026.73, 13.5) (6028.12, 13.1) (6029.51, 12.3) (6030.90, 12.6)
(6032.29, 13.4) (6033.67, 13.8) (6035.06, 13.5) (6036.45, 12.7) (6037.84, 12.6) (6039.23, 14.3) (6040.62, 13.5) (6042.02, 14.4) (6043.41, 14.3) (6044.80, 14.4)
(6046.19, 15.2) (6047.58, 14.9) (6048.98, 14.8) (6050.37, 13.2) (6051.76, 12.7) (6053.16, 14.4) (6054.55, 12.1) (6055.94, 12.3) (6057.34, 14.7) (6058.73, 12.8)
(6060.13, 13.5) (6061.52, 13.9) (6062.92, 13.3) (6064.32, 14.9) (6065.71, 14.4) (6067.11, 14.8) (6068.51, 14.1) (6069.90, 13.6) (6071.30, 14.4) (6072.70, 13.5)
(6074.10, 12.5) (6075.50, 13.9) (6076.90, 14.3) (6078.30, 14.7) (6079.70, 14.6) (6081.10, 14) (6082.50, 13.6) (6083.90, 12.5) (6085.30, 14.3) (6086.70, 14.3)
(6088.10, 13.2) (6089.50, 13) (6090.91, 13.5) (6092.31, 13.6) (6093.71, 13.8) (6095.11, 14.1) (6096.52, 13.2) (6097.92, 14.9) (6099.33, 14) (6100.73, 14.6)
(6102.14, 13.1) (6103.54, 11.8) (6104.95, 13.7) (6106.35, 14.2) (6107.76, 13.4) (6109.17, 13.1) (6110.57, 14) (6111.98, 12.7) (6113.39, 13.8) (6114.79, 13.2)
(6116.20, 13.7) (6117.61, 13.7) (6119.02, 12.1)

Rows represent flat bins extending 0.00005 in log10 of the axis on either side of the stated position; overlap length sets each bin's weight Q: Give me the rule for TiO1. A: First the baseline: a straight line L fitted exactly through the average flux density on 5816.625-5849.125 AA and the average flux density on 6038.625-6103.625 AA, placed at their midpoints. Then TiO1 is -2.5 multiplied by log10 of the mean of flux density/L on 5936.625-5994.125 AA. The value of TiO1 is 0.06 mag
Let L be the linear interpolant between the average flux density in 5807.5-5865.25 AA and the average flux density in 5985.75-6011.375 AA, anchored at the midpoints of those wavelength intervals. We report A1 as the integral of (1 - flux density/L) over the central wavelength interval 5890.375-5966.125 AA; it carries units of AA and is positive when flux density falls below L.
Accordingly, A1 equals 3.7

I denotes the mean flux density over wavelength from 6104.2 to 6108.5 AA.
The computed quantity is 13.7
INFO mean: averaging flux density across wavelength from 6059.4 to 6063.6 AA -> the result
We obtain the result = 13.6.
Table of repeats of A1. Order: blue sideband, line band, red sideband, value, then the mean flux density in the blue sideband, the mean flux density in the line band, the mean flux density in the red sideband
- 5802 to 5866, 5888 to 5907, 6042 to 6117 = 2.9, 13.7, 11.6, 13.8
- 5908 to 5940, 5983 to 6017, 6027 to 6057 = 0.7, 13.2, 13.2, 13.6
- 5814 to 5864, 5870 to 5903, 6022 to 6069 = 4.0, 13.7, 12.1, 13.7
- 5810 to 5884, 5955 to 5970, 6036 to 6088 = 0.7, 13.5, 13.1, 13.8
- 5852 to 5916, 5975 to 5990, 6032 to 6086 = 0.5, 12.6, 12.9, 13.8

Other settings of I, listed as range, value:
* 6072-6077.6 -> 13.5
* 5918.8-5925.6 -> 13.6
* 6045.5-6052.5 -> 14.1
